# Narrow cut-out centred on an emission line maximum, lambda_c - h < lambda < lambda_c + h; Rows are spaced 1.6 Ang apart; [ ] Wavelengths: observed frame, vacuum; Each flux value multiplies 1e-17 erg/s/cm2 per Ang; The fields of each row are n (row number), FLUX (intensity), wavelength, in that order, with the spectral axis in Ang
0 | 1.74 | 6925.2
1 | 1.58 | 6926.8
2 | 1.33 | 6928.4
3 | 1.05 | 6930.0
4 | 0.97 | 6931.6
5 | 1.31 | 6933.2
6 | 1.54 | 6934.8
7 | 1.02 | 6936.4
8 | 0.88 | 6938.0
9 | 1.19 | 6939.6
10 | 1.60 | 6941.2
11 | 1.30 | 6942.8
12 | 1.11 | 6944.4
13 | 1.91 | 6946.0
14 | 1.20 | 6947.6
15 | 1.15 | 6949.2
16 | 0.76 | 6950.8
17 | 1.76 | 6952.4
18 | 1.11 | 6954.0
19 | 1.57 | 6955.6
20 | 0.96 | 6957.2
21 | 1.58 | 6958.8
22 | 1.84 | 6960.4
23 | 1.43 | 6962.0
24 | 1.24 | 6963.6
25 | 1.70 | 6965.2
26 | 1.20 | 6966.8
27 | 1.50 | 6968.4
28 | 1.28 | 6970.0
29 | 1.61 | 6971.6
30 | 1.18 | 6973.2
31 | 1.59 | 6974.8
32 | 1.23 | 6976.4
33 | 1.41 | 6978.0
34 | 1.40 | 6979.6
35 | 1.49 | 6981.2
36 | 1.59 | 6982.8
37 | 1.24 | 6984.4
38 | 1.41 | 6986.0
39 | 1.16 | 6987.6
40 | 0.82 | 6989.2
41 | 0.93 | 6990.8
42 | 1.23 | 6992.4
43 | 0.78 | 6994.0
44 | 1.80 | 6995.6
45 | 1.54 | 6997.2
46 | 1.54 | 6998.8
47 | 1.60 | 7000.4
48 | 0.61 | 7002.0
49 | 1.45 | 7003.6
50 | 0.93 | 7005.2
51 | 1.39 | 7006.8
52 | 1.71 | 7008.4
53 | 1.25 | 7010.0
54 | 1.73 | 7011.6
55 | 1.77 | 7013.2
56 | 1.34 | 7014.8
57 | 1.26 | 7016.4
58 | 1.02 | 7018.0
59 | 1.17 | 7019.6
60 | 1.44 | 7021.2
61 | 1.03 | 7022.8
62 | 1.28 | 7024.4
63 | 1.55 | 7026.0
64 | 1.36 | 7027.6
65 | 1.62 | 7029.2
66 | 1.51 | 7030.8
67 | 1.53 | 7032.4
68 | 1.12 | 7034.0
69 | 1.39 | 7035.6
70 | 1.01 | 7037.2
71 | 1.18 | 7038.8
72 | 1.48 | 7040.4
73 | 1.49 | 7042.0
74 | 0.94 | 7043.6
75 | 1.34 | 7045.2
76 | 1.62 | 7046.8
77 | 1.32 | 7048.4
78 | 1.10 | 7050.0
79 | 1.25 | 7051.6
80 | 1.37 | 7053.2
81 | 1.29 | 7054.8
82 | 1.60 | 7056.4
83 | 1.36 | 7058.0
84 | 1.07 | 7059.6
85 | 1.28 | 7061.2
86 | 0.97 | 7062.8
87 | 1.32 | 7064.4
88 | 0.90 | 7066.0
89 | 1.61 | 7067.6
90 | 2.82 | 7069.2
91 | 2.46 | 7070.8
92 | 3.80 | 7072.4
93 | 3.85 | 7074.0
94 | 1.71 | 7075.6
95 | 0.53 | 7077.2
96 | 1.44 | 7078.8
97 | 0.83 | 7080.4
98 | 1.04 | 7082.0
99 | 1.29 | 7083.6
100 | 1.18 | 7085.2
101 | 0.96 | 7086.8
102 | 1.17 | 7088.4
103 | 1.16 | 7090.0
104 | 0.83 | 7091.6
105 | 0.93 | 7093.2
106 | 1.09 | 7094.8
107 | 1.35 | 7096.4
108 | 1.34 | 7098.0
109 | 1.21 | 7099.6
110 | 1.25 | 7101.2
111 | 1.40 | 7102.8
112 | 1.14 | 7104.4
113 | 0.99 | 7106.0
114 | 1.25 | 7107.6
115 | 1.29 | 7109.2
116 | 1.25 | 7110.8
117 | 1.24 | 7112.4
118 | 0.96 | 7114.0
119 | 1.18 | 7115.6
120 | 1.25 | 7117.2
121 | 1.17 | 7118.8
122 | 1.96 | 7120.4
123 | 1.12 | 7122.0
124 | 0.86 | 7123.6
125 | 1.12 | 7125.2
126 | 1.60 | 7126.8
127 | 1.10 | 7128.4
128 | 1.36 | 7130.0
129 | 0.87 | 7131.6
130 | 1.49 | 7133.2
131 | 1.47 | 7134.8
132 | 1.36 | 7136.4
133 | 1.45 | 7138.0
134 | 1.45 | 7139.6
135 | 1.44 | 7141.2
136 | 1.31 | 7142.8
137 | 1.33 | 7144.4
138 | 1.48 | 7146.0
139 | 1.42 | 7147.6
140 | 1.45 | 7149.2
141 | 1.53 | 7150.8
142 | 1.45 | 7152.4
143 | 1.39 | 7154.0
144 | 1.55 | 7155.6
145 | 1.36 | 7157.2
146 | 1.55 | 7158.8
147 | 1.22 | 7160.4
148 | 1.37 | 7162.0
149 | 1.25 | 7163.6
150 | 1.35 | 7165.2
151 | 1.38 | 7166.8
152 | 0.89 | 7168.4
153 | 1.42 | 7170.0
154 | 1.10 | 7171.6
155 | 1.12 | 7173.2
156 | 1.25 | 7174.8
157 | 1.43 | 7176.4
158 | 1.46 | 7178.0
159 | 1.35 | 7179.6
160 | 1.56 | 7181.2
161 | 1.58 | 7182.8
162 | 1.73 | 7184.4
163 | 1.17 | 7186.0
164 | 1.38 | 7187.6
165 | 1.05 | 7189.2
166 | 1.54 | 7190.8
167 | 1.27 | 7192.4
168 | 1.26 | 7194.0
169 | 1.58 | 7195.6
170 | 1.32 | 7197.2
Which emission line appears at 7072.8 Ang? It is H-beta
